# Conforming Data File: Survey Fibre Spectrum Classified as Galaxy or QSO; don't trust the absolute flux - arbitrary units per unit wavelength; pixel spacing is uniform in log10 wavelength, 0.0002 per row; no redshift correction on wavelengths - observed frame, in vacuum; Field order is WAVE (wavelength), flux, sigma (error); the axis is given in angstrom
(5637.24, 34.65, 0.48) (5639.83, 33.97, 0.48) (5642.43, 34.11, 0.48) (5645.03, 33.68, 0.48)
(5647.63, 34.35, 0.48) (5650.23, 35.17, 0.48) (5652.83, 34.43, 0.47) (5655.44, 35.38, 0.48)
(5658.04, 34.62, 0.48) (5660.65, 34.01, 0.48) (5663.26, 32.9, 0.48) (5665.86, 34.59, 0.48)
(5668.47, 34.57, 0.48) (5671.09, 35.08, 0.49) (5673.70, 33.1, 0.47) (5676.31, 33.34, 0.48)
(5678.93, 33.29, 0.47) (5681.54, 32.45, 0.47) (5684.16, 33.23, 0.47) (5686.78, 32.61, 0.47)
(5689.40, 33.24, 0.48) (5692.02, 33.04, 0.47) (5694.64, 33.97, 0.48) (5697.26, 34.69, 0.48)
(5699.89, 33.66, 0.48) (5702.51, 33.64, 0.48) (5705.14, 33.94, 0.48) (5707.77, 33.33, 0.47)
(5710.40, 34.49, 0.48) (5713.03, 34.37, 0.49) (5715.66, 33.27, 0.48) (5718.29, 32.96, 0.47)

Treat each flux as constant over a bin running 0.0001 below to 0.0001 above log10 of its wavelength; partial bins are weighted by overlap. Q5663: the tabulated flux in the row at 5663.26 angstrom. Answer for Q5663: 32.9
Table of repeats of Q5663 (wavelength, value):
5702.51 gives 33.64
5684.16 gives 33.23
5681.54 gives 32.45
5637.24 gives 34.65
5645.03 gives 33.68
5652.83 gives 34.43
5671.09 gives 35.08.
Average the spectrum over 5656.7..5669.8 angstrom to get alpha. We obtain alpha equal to 34.1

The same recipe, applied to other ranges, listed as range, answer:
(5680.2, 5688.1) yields 32.8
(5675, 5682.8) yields 33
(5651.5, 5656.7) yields 34.9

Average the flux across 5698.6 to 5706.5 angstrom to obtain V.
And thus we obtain 33.7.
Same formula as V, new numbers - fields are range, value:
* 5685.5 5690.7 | 32.9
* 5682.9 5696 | 33.2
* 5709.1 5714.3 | 34.4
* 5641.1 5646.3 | 33.9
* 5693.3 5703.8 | 34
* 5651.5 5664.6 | 34.3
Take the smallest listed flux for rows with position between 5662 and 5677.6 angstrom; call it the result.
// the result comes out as 32.9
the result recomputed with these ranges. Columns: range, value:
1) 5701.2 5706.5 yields 33.64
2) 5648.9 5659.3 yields 34.43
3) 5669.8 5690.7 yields 32.45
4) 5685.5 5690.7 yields 32.61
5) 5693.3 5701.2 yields 33.66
